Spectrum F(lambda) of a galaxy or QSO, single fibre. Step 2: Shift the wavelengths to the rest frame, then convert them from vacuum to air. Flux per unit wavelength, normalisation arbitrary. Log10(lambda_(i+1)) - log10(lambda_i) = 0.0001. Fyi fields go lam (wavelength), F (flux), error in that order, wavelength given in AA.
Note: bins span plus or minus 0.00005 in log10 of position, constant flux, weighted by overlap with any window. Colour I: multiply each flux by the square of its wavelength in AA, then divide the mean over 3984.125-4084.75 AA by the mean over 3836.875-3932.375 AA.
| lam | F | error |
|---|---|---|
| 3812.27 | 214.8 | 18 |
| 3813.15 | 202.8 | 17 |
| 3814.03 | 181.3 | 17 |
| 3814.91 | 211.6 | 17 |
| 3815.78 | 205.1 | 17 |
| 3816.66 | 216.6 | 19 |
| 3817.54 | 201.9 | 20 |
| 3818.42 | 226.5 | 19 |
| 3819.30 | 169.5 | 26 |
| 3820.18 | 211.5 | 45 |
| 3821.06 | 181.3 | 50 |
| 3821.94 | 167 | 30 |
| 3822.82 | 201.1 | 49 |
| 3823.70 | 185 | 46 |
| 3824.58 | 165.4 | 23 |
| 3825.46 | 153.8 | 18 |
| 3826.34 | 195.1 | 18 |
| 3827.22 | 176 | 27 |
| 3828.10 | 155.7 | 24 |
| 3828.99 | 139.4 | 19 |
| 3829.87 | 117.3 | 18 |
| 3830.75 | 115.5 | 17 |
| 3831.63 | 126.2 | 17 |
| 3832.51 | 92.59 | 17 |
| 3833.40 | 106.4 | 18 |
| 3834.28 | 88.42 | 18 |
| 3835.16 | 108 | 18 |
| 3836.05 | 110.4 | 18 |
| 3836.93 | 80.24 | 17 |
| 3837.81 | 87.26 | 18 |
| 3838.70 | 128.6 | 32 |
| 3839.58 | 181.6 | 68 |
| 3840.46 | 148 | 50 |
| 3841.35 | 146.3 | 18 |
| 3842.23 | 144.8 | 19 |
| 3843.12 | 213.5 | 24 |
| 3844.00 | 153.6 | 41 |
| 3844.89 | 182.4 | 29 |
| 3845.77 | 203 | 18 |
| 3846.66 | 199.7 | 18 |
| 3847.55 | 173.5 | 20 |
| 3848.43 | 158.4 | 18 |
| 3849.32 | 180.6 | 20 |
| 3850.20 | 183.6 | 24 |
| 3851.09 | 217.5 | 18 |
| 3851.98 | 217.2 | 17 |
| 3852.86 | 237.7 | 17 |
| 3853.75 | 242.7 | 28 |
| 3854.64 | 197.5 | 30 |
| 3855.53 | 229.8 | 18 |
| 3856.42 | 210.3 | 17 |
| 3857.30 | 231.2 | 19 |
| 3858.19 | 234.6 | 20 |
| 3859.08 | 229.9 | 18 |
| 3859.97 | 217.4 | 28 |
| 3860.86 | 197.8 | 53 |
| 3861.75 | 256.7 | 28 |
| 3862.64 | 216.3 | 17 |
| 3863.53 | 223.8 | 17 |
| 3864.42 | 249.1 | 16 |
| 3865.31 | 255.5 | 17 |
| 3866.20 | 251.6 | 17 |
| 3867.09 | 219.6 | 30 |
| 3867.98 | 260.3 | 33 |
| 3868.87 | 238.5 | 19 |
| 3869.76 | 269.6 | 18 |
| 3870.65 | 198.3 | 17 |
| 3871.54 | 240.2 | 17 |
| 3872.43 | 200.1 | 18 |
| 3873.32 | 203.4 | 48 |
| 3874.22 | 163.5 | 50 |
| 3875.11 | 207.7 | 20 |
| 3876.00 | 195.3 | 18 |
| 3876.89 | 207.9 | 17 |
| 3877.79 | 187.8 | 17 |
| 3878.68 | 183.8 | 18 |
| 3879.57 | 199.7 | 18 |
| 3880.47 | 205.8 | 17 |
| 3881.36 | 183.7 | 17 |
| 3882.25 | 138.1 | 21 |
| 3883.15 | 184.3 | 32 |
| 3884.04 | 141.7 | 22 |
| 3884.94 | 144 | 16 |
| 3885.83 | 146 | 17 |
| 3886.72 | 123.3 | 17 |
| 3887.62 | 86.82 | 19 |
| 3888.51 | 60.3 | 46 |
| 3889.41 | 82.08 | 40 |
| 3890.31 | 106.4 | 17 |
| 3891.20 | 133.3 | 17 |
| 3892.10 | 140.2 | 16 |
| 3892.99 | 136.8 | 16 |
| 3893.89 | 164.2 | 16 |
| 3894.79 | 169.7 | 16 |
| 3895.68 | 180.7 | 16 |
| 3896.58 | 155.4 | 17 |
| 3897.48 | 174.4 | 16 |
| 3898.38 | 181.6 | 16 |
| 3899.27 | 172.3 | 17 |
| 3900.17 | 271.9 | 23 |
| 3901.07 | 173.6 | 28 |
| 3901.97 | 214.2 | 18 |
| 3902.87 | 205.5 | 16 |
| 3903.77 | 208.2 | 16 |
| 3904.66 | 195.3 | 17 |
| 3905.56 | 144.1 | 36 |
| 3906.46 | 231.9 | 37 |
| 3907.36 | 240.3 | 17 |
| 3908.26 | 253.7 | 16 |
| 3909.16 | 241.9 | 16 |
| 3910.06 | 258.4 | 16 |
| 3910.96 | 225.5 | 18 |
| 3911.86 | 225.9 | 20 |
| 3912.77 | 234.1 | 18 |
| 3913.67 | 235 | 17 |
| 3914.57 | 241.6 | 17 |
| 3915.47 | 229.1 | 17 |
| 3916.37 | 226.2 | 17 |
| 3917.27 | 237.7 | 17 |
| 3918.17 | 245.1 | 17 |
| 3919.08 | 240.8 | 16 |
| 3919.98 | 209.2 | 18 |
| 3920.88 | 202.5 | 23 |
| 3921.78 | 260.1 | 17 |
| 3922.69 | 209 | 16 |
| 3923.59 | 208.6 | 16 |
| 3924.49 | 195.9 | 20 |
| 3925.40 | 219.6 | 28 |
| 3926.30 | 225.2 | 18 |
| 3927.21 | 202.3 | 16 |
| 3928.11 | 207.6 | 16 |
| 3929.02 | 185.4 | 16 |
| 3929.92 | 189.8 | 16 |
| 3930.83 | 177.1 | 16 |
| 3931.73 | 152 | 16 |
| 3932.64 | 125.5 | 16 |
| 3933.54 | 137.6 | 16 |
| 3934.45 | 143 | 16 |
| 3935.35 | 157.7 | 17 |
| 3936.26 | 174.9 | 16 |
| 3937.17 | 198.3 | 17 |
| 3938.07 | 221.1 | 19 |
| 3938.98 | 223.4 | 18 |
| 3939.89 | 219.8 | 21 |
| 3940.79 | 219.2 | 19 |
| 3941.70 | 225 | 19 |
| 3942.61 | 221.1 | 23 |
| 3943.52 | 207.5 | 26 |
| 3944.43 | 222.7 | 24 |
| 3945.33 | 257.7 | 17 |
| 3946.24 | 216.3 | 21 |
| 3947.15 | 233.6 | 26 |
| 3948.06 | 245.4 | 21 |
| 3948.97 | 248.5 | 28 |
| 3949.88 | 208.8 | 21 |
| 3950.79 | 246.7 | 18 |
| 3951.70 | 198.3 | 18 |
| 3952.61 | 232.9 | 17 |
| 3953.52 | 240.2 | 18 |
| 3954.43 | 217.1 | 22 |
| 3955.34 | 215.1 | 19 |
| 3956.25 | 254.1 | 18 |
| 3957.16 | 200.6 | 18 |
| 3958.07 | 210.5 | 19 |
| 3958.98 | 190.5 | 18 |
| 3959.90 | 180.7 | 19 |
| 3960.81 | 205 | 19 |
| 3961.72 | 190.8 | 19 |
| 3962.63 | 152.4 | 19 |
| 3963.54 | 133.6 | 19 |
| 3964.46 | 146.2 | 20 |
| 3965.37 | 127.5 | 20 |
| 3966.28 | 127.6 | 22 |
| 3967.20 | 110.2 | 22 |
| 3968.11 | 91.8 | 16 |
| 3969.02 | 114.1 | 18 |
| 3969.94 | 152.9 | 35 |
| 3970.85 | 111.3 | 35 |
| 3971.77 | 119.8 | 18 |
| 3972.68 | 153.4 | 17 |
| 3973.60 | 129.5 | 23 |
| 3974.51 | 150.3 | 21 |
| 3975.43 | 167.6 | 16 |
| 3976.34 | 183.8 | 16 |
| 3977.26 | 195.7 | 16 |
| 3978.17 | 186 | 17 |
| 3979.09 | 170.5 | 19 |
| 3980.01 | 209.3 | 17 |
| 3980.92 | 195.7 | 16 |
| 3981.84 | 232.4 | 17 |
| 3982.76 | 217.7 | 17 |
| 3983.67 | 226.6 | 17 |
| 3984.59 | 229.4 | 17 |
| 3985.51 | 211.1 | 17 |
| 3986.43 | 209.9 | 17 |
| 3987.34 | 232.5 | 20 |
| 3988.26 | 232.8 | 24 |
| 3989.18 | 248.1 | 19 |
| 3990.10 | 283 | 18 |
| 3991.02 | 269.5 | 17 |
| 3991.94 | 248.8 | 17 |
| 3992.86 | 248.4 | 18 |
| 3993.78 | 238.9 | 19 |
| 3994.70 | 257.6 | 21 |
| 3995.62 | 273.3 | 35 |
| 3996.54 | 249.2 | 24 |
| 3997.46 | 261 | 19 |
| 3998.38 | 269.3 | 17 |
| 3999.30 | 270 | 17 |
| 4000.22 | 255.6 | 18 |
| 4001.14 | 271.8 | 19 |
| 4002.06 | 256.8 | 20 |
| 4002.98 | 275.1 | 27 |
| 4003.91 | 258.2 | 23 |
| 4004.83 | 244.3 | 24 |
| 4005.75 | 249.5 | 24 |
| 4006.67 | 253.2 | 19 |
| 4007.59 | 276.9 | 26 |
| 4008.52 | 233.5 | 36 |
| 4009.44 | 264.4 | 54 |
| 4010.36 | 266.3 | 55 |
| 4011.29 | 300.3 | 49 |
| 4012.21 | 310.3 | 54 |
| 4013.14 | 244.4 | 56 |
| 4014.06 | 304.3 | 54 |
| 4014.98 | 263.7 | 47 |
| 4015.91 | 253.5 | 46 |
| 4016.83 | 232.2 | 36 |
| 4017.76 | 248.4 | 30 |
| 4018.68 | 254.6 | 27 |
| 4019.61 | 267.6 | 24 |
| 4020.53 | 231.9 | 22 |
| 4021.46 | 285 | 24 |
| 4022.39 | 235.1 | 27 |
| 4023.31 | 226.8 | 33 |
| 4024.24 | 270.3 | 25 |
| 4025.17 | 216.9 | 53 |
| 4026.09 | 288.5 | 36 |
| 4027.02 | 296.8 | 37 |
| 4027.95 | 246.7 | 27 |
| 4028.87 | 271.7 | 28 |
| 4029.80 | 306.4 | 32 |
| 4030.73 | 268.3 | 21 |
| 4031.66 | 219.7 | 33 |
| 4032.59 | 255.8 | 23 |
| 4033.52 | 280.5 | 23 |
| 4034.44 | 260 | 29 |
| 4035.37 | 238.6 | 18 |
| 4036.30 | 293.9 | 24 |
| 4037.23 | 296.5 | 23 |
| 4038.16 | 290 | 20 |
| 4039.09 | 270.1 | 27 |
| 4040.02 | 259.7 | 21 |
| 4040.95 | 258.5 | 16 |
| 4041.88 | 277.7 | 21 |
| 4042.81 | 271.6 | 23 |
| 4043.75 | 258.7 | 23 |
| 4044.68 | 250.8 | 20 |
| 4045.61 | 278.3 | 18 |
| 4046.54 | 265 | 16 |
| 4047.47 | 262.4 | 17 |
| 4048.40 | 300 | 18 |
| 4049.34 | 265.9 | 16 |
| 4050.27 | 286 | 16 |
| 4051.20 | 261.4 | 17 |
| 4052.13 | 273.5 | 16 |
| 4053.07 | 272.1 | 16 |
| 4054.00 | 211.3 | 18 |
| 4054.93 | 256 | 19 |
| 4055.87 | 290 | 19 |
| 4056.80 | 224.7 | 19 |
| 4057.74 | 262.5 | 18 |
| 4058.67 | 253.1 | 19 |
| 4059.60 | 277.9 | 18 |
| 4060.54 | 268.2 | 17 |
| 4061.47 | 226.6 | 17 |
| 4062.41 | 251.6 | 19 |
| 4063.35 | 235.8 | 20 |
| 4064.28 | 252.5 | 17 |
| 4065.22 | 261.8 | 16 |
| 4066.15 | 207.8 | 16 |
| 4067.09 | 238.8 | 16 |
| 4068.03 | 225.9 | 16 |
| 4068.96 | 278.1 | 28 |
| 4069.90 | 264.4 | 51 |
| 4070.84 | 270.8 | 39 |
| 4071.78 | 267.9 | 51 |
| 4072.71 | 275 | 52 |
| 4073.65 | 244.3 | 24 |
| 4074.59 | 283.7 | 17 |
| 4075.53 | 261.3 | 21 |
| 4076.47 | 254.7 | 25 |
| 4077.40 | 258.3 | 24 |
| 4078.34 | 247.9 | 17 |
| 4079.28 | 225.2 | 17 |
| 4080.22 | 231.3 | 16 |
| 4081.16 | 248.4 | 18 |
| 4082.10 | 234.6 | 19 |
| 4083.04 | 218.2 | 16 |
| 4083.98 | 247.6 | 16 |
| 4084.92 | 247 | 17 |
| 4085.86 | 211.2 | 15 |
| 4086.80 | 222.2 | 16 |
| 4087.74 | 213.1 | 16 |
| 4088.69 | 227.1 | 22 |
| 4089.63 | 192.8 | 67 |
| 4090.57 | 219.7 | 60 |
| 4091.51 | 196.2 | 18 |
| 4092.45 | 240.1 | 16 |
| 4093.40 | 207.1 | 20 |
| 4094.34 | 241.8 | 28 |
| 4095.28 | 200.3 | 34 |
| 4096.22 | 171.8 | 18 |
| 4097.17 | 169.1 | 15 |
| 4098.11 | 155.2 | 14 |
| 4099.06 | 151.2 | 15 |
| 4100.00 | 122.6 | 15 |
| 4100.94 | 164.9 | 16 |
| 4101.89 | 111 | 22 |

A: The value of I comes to 1.42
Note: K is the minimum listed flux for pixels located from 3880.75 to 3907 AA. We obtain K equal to 60.3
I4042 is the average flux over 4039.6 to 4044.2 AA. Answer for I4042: 265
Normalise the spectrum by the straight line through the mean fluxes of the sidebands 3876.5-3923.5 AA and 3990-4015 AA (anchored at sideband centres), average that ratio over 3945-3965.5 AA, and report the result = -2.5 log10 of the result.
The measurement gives 0.11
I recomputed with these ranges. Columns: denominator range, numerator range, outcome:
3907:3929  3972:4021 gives 1.09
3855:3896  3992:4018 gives 1.48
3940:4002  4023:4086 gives 1.30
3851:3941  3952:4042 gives 1.22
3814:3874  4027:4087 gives 1.53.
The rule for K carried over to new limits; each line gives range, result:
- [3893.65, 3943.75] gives 125.5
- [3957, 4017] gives 91.8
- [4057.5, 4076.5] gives 207.8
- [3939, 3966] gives 127.5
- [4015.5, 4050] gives 216.9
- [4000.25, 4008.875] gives 233.5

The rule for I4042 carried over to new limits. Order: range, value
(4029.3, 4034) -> 266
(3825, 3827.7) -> 175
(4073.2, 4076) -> 263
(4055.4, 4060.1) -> 262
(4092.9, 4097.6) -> 198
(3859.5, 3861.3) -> 208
